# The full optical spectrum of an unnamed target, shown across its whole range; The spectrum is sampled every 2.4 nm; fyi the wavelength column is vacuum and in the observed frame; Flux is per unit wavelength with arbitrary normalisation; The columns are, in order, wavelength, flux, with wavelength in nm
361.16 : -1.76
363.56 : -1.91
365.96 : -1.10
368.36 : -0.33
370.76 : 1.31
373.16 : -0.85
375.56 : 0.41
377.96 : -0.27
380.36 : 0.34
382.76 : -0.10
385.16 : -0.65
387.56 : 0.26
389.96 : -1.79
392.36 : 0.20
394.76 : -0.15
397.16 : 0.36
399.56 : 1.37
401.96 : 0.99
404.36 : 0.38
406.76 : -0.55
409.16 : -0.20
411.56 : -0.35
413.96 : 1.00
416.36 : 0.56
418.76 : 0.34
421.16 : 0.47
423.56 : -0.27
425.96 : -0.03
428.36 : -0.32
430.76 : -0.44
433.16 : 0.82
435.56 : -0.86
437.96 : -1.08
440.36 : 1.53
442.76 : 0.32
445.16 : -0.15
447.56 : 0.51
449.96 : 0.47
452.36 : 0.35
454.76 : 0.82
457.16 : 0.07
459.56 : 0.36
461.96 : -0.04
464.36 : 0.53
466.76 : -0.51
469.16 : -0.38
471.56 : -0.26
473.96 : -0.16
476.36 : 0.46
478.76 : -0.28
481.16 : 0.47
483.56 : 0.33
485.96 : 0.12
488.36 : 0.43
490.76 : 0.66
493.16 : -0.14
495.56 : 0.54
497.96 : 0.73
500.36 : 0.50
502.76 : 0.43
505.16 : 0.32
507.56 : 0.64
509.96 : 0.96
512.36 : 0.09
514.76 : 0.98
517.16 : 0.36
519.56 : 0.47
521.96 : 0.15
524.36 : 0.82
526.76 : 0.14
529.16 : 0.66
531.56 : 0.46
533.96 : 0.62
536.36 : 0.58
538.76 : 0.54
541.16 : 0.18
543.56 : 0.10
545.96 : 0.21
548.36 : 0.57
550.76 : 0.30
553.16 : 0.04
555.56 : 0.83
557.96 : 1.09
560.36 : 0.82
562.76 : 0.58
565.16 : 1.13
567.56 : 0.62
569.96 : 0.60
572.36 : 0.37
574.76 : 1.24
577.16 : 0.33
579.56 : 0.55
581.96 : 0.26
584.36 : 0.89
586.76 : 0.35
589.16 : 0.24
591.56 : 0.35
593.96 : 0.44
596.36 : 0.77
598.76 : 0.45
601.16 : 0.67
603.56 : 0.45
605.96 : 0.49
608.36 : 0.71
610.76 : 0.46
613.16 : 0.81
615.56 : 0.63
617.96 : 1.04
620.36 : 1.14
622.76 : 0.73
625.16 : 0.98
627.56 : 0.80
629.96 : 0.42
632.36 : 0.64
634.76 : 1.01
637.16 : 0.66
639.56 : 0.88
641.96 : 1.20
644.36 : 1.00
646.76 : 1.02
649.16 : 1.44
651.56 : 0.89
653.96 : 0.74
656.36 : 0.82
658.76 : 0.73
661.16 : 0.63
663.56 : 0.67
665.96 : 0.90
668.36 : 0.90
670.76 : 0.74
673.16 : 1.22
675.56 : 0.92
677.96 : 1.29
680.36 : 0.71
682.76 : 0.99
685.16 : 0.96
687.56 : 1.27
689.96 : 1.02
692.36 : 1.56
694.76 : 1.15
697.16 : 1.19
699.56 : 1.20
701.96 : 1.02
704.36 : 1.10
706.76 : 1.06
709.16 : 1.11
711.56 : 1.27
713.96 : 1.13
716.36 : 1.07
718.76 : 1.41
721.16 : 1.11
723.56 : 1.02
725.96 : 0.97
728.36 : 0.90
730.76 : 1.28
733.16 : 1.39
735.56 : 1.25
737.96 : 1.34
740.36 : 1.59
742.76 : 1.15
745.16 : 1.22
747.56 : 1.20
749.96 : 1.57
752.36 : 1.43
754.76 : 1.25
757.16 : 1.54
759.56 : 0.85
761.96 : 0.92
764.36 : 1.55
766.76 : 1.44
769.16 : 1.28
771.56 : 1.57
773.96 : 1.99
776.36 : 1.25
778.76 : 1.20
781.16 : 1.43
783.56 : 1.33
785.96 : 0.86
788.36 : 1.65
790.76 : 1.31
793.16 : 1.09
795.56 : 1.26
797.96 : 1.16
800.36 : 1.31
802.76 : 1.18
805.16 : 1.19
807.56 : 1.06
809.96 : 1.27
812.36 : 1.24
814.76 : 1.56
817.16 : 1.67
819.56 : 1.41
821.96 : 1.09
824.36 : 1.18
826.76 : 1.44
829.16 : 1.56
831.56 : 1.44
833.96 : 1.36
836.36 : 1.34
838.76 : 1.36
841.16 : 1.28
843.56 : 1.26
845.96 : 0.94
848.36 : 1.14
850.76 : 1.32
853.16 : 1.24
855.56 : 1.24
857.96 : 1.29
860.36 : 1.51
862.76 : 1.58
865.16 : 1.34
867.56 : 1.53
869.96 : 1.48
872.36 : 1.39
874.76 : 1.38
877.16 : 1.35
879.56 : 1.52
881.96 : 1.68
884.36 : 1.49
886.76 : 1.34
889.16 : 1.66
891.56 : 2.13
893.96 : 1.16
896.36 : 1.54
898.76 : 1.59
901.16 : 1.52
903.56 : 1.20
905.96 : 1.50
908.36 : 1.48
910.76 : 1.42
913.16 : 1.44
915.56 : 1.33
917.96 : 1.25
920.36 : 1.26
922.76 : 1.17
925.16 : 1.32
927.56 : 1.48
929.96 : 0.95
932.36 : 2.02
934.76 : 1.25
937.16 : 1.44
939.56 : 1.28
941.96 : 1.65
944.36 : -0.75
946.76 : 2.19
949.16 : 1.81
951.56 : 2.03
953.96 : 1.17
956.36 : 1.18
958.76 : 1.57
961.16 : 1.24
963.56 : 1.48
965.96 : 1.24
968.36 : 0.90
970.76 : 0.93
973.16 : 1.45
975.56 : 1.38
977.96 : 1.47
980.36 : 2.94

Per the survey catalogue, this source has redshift 0.543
